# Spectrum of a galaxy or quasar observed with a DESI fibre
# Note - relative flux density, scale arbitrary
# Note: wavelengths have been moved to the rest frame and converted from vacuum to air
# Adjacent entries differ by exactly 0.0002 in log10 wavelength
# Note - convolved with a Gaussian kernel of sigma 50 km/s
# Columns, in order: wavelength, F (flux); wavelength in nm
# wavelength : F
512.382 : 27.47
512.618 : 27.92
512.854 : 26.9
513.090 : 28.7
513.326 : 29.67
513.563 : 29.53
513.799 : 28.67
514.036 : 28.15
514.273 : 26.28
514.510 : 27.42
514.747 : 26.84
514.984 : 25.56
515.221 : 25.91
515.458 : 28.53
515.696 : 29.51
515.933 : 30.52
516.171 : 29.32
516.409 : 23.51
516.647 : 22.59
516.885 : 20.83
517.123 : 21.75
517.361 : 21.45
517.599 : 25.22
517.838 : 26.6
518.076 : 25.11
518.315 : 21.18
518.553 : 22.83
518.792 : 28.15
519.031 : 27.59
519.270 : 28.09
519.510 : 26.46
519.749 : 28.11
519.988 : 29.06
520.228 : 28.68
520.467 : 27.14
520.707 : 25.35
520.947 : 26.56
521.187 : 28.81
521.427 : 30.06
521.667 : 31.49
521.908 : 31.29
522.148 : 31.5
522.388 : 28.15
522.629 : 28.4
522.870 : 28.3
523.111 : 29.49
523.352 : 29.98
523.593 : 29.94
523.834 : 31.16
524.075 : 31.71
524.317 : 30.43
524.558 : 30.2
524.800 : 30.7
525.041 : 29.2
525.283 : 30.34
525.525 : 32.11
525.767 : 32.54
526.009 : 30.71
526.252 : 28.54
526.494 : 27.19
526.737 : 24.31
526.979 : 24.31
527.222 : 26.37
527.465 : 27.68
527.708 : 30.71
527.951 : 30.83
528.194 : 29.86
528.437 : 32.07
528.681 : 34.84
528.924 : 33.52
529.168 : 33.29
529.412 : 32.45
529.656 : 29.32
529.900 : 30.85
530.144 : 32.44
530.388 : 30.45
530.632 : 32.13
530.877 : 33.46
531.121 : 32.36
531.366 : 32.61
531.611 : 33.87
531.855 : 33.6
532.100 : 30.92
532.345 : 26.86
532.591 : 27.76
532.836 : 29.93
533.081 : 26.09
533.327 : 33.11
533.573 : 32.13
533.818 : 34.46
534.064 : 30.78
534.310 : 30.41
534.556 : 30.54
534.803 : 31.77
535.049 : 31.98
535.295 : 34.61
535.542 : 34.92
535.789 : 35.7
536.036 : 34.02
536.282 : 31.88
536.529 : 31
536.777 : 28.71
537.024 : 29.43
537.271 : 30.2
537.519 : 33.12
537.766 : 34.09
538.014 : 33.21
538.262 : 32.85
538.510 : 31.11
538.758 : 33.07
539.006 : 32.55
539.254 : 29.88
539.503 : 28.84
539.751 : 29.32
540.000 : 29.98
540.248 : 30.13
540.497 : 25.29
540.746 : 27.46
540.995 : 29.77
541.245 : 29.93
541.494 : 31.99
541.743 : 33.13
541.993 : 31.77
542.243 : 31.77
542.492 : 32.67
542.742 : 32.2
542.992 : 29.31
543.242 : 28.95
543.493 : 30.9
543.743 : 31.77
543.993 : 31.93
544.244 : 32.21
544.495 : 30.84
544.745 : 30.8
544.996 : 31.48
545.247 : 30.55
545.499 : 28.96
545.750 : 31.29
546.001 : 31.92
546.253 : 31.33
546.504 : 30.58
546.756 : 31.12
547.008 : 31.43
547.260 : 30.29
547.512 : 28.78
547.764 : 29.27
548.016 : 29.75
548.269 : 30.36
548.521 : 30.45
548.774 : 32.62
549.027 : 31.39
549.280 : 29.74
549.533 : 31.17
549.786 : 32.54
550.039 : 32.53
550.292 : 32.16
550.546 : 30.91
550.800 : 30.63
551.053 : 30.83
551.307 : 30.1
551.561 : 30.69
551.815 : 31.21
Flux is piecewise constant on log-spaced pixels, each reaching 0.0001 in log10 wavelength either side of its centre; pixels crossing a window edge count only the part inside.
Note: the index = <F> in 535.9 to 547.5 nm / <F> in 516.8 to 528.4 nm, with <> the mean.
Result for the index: 1.1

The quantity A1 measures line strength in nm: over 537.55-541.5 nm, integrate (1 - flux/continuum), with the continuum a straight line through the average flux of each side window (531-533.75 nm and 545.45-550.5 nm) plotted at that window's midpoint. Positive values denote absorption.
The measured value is 0.04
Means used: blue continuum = 30.9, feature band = 30.6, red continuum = 30.9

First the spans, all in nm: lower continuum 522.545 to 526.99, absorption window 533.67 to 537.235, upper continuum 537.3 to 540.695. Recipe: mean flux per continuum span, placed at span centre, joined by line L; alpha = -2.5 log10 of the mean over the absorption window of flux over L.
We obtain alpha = -0.05 mag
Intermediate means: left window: 29.6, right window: 30.9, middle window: 32.1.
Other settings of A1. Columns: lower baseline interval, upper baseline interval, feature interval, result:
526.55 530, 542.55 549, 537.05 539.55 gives -0.119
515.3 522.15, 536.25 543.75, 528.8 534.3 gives -0.427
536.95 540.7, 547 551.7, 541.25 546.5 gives -0.072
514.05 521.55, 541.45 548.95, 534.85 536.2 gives -0.215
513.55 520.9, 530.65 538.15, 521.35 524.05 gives -0.193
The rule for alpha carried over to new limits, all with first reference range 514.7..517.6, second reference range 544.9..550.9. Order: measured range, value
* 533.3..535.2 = -0.120 mag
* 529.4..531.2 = -0.137 mag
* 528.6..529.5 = -0.207 mag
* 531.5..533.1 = -0.070 mag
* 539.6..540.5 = 0.014 mag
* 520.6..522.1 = -0.106 mag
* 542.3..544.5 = -0.040 mag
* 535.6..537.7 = -0.106 mag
